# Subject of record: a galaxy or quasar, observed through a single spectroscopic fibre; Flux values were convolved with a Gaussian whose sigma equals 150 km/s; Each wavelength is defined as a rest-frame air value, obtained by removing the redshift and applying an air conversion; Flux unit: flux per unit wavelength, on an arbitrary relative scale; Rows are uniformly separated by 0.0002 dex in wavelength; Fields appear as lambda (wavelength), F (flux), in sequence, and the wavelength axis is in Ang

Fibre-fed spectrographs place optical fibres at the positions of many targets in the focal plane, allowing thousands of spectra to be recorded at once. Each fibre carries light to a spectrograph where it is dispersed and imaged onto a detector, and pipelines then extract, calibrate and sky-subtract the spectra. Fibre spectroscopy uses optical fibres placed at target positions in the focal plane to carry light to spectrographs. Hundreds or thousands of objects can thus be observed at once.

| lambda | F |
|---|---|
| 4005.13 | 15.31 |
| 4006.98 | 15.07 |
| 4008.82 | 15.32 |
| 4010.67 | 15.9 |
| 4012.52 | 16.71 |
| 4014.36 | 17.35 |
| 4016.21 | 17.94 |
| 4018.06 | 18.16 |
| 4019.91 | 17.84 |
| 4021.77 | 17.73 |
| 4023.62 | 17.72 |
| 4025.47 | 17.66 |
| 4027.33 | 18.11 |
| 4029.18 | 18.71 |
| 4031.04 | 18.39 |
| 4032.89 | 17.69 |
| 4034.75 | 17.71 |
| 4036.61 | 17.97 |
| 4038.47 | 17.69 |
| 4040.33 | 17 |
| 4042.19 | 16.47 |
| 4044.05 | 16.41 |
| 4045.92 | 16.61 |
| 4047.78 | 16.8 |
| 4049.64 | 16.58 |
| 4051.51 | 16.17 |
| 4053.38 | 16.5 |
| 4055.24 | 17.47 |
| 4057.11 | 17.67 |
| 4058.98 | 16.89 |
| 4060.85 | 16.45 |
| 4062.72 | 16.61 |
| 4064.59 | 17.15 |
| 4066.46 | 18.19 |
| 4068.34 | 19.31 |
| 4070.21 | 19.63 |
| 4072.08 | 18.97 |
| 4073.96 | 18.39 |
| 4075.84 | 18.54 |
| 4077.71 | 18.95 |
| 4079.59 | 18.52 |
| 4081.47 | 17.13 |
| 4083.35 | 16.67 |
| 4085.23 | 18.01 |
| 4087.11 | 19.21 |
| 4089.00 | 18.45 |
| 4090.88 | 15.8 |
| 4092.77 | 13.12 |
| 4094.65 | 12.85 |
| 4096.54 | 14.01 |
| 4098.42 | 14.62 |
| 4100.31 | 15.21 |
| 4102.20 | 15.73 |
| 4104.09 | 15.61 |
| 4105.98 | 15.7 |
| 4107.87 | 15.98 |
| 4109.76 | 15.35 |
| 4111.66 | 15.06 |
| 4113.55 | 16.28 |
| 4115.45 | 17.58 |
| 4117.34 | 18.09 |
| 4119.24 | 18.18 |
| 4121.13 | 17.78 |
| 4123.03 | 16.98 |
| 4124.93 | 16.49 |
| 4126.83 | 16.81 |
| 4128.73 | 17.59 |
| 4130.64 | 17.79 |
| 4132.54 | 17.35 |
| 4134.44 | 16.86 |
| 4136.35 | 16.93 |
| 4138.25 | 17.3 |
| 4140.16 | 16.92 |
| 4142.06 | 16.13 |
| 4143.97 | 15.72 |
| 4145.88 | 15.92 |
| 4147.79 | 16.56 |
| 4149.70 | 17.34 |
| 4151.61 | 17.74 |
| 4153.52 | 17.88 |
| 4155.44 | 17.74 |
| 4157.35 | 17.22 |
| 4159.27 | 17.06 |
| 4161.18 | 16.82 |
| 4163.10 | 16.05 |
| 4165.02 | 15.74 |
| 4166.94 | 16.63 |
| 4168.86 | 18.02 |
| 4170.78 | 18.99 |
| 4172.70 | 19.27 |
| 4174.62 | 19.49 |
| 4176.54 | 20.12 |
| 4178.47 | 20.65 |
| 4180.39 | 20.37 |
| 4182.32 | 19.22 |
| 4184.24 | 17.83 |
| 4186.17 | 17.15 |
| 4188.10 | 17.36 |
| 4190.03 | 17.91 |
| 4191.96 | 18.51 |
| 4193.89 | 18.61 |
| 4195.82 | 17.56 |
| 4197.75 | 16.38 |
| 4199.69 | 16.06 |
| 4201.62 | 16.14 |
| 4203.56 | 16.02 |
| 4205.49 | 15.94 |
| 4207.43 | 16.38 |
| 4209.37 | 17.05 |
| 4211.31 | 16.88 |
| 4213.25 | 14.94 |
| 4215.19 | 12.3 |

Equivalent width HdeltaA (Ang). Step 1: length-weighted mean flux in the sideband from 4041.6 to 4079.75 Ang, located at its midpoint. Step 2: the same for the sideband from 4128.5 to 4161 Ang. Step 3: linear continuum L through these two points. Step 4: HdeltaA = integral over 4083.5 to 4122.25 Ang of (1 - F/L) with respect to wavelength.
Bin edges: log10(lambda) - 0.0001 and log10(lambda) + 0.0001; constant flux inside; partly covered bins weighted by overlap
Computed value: 2.6 Ang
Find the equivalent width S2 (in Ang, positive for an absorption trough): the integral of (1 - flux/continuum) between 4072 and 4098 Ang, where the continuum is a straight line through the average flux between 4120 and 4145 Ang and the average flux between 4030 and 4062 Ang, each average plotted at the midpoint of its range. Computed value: 0.17 Ang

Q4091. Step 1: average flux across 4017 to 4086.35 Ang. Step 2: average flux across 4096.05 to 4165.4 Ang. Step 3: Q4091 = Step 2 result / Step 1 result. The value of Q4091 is 0.94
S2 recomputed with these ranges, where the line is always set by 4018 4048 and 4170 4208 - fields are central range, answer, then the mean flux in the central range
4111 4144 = 1.5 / 17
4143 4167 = 1.5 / 16.8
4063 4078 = -0.7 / 18.5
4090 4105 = 2.7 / 14.6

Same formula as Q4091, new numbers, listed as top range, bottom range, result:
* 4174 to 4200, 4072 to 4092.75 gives 1.03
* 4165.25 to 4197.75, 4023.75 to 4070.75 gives 1.06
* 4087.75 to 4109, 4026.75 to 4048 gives 0.87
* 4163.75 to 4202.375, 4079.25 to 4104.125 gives 1.13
